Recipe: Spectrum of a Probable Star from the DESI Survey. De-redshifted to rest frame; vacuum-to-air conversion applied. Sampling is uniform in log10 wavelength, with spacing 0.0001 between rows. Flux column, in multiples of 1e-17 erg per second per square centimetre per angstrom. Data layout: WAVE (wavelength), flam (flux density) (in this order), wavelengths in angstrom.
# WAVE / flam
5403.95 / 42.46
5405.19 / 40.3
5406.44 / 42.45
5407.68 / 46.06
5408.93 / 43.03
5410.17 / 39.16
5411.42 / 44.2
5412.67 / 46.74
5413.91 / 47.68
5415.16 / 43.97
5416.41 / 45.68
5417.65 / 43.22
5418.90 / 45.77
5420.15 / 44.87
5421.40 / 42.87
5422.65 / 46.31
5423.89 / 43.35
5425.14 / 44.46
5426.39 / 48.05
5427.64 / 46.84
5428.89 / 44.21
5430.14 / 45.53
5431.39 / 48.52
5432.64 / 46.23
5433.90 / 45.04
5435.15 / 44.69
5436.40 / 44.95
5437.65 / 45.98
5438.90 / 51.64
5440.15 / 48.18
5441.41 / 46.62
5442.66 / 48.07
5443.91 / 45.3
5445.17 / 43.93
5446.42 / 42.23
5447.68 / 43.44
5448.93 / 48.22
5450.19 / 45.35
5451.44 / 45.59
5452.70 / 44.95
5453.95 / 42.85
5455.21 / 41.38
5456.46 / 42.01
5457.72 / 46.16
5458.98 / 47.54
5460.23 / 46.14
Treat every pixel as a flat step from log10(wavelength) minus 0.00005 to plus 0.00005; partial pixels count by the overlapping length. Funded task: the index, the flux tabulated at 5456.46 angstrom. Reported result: 42.01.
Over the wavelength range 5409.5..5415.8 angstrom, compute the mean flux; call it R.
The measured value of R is 44.3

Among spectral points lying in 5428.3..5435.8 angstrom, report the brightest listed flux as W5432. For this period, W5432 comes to 48.52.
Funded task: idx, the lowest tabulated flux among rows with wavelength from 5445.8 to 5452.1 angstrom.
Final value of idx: 42.23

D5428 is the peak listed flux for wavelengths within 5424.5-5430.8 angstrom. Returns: 48.05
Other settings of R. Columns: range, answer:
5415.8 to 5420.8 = 44.9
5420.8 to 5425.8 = 44.3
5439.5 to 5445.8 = 46.4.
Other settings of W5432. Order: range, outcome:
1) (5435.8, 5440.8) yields 51.64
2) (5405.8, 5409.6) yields 46.06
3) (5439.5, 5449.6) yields 48.22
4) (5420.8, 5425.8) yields 46.31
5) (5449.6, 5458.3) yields 46.16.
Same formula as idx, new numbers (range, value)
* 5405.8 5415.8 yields 39.16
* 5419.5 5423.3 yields 42.87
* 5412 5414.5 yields 46.74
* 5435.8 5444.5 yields 44.95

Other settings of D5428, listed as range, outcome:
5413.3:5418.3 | 47.68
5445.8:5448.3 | 43.44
